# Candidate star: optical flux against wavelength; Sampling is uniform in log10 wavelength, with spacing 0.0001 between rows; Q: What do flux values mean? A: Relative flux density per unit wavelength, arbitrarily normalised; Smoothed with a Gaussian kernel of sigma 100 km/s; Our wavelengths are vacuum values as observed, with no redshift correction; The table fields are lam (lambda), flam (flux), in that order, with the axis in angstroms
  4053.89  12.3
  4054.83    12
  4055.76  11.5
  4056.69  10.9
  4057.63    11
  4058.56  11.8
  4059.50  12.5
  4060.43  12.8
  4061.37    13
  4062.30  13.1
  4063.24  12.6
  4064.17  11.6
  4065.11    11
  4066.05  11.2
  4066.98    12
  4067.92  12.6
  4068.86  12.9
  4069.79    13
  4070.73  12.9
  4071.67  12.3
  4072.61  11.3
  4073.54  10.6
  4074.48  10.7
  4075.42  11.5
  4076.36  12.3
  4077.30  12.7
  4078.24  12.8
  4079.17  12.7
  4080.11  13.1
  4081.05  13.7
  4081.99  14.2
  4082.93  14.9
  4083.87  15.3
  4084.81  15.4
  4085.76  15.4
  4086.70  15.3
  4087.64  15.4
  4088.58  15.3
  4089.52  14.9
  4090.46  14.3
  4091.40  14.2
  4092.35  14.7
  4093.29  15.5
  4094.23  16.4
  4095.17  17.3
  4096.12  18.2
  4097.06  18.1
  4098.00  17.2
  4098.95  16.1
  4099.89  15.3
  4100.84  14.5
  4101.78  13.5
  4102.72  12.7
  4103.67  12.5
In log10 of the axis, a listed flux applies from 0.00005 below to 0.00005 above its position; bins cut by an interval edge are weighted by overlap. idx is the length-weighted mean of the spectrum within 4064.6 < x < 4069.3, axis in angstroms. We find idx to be 11.9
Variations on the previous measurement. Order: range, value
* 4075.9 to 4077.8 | 12.5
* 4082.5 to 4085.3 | 15.2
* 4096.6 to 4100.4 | 16.6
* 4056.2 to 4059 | 11.2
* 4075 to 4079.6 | 12.4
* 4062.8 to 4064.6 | 12.1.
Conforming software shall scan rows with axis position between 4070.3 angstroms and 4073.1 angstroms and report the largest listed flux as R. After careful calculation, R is 12.9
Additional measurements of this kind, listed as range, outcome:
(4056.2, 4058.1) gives 11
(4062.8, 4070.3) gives 13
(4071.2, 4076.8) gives 12.3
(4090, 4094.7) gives 16.4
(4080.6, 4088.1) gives 15.4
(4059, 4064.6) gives 13.1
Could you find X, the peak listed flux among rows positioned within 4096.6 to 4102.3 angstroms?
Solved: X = 18.1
